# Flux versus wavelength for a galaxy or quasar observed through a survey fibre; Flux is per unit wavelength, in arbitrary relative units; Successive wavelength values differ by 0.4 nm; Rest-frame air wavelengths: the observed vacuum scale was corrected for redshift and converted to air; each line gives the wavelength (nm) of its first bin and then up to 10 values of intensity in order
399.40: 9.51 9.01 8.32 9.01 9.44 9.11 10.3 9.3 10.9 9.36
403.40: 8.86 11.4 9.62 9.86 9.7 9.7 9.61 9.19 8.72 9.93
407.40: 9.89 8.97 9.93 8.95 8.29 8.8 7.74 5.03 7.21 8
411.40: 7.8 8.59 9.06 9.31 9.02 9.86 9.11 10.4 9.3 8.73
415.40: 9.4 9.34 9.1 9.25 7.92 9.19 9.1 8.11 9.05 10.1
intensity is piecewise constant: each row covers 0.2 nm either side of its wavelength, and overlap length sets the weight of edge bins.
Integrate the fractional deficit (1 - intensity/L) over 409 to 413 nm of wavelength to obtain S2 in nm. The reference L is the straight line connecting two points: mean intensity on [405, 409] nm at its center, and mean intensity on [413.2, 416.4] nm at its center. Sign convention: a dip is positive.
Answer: 0.59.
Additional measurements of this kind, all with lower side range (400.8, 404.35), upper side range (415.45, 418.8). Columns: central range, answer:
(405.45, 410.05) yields 0.21 nm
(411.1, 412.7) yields 0.11 nm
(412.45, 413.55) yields -0.03 nm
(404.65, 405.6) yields -0.01 nm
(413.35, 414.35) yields -0.07 nm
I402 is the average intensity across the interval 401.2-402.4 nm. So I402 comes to 9.57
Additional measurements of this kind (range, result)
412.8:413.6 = 9.44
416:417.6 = 8.87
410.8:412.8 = 8.55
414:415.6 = 9.46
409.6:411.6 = 7.16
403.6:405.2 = 10.1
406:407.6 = 9.43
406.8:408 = 9.6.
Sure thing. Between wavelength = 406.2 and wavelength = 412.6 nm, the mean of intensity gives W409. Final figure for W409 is 8.51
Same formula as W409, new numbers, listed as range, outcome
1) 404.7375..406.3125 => 9.58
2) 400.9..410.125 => 9.4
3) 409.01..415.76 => 8.59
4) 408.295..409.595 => 8.78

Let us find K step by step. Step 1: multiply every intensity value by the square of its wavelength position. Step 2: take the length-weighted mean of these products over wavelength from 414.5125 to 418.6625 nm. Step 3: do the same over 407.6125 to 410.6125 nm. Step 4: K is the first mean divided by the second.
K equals 1.1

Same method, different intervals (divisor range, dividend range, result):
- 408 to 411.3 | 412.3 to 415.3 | 1.20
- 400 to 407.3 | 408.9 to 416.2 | 0.94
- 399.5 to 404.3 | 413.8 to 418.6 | 1.02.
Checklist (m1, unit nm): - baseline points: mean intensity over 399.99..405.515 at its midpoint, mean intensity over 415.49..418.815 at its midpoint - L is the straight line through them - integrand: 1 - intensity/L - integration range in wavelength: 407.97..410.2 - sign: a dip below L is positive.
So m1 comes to 0.22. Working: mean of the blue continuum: 9.63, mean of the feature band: 8.41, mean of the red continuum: 8.91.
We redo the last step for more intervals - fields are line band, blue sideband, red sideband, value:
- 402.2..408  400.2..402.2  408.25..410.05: -0.50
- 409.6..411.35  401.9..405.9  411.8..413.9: 0.43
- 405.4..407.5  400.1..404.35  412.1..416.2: 0.01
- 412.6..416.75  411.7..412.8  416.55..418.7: -0.22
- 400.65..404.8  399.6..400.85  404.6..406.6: -0.30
